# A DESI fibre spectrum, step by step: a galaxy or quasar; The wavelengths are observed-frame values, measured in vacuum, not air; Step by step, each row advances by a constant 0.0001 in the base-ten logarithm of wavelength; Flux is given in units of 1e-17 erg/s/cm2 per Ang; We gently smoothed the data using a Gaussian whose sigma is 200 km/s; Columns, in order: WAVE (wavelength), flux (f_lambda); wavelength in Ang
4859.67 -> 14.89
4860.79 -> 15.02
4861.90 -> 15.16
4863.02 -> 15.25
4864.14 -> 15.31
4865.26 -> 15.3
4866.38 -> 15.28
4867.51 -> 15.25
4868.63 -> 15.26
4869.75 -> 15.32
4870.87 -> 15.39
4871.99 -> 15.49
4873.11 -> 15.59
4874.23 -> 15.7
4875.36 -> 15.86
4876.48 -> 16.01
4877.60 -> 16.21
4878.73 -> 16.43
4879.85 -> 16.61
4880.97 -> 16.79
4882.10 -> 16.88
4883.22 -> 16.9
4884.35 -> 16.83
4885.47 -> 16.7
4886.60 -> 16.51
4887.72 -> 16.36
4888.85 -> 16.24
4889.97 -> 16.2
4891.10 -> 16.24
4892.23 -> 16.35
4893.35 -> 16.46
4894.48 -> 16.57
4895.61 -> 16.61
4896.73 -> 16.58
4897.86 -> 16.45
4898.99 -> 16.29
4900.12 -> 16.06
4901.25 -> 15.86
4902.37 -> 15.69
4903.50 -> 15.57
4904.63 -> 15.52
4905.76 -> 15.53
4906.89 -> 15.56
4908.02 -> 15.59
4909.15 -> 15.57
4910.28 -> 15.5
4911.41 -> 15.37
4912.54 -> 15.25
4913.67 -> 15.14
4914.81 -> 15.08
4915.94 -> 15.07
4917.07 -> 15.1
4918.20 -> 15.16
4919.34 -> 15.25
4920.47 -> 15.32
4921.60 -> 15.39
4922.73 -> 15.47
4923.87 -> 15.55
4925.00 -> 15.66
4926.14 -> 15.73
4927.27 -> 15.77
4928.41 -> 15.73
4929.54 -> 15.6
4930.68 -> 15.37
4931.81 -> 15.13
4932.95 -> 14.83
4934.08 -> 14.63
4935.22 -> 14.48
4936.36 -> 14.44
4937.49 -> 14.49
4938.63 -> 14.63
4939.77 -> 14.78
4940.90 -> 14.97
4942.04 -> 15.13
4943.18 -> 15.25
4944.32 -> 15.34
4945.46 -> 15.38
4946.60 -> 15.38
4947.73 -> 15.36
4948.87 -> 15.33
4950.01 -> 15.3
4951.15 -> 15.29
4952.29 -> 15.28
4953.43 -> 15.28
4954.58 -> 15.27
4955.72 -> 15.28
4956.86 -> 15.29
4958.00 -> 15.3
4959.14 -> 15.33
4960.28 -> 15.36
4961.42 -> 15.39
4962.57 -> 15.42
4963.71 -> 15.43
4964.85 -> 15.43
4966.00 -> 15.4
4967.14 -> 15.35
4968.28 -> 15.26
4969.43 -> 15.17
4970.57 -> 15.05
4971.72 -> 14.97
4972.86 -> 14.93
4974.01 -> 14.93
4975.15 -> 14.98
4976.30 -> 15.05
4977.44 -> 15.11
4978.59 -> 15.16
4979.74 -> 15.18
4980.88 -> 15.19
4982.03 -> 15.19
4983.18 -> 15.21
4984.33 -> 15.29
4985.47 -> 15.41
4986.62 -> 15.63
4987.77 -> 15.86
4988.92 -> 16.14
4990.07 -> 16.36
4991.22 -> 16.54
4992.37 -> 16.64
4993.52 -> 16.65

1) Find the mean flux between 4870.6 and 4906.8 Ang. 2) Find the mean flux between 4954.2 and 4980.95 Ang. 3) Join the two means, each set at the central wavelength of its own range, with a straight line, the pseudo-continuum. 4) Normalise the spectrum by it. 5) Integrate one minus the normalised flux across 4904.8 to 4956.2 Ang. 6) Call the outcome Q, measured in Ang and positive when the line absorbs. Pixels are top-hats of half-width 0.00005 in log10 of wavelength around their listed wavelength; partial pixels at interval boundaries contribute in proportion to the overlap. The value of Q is 1.4 Ang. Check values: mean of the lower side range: 16.2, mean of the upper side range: 15.2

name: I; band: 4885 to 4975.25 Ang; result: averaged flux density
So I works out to 15.5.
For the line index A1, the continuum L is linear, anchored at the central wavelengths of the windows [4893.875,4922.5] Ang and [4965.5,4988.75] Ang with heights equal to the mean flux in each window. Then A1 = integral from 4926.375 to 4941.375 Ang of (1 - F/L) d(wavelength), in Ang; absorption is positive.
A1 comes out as 0.47 Ang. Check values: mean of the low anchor 15.6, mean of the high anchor 15.2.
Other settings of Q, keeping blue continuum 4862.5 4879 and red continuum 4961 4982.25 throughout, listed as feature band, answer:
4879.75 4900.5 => -1.37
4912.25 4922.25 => 0.12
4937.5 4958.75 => 0.10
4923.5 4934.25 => -0.06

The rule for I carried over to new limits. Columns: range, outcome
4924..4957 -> 15.2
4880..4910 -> 16.2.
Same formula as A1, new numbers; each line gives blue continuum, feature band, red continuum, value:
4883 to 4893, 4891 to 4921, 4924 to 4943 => 0.4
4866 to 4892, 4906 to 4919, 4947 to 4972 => 0.4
